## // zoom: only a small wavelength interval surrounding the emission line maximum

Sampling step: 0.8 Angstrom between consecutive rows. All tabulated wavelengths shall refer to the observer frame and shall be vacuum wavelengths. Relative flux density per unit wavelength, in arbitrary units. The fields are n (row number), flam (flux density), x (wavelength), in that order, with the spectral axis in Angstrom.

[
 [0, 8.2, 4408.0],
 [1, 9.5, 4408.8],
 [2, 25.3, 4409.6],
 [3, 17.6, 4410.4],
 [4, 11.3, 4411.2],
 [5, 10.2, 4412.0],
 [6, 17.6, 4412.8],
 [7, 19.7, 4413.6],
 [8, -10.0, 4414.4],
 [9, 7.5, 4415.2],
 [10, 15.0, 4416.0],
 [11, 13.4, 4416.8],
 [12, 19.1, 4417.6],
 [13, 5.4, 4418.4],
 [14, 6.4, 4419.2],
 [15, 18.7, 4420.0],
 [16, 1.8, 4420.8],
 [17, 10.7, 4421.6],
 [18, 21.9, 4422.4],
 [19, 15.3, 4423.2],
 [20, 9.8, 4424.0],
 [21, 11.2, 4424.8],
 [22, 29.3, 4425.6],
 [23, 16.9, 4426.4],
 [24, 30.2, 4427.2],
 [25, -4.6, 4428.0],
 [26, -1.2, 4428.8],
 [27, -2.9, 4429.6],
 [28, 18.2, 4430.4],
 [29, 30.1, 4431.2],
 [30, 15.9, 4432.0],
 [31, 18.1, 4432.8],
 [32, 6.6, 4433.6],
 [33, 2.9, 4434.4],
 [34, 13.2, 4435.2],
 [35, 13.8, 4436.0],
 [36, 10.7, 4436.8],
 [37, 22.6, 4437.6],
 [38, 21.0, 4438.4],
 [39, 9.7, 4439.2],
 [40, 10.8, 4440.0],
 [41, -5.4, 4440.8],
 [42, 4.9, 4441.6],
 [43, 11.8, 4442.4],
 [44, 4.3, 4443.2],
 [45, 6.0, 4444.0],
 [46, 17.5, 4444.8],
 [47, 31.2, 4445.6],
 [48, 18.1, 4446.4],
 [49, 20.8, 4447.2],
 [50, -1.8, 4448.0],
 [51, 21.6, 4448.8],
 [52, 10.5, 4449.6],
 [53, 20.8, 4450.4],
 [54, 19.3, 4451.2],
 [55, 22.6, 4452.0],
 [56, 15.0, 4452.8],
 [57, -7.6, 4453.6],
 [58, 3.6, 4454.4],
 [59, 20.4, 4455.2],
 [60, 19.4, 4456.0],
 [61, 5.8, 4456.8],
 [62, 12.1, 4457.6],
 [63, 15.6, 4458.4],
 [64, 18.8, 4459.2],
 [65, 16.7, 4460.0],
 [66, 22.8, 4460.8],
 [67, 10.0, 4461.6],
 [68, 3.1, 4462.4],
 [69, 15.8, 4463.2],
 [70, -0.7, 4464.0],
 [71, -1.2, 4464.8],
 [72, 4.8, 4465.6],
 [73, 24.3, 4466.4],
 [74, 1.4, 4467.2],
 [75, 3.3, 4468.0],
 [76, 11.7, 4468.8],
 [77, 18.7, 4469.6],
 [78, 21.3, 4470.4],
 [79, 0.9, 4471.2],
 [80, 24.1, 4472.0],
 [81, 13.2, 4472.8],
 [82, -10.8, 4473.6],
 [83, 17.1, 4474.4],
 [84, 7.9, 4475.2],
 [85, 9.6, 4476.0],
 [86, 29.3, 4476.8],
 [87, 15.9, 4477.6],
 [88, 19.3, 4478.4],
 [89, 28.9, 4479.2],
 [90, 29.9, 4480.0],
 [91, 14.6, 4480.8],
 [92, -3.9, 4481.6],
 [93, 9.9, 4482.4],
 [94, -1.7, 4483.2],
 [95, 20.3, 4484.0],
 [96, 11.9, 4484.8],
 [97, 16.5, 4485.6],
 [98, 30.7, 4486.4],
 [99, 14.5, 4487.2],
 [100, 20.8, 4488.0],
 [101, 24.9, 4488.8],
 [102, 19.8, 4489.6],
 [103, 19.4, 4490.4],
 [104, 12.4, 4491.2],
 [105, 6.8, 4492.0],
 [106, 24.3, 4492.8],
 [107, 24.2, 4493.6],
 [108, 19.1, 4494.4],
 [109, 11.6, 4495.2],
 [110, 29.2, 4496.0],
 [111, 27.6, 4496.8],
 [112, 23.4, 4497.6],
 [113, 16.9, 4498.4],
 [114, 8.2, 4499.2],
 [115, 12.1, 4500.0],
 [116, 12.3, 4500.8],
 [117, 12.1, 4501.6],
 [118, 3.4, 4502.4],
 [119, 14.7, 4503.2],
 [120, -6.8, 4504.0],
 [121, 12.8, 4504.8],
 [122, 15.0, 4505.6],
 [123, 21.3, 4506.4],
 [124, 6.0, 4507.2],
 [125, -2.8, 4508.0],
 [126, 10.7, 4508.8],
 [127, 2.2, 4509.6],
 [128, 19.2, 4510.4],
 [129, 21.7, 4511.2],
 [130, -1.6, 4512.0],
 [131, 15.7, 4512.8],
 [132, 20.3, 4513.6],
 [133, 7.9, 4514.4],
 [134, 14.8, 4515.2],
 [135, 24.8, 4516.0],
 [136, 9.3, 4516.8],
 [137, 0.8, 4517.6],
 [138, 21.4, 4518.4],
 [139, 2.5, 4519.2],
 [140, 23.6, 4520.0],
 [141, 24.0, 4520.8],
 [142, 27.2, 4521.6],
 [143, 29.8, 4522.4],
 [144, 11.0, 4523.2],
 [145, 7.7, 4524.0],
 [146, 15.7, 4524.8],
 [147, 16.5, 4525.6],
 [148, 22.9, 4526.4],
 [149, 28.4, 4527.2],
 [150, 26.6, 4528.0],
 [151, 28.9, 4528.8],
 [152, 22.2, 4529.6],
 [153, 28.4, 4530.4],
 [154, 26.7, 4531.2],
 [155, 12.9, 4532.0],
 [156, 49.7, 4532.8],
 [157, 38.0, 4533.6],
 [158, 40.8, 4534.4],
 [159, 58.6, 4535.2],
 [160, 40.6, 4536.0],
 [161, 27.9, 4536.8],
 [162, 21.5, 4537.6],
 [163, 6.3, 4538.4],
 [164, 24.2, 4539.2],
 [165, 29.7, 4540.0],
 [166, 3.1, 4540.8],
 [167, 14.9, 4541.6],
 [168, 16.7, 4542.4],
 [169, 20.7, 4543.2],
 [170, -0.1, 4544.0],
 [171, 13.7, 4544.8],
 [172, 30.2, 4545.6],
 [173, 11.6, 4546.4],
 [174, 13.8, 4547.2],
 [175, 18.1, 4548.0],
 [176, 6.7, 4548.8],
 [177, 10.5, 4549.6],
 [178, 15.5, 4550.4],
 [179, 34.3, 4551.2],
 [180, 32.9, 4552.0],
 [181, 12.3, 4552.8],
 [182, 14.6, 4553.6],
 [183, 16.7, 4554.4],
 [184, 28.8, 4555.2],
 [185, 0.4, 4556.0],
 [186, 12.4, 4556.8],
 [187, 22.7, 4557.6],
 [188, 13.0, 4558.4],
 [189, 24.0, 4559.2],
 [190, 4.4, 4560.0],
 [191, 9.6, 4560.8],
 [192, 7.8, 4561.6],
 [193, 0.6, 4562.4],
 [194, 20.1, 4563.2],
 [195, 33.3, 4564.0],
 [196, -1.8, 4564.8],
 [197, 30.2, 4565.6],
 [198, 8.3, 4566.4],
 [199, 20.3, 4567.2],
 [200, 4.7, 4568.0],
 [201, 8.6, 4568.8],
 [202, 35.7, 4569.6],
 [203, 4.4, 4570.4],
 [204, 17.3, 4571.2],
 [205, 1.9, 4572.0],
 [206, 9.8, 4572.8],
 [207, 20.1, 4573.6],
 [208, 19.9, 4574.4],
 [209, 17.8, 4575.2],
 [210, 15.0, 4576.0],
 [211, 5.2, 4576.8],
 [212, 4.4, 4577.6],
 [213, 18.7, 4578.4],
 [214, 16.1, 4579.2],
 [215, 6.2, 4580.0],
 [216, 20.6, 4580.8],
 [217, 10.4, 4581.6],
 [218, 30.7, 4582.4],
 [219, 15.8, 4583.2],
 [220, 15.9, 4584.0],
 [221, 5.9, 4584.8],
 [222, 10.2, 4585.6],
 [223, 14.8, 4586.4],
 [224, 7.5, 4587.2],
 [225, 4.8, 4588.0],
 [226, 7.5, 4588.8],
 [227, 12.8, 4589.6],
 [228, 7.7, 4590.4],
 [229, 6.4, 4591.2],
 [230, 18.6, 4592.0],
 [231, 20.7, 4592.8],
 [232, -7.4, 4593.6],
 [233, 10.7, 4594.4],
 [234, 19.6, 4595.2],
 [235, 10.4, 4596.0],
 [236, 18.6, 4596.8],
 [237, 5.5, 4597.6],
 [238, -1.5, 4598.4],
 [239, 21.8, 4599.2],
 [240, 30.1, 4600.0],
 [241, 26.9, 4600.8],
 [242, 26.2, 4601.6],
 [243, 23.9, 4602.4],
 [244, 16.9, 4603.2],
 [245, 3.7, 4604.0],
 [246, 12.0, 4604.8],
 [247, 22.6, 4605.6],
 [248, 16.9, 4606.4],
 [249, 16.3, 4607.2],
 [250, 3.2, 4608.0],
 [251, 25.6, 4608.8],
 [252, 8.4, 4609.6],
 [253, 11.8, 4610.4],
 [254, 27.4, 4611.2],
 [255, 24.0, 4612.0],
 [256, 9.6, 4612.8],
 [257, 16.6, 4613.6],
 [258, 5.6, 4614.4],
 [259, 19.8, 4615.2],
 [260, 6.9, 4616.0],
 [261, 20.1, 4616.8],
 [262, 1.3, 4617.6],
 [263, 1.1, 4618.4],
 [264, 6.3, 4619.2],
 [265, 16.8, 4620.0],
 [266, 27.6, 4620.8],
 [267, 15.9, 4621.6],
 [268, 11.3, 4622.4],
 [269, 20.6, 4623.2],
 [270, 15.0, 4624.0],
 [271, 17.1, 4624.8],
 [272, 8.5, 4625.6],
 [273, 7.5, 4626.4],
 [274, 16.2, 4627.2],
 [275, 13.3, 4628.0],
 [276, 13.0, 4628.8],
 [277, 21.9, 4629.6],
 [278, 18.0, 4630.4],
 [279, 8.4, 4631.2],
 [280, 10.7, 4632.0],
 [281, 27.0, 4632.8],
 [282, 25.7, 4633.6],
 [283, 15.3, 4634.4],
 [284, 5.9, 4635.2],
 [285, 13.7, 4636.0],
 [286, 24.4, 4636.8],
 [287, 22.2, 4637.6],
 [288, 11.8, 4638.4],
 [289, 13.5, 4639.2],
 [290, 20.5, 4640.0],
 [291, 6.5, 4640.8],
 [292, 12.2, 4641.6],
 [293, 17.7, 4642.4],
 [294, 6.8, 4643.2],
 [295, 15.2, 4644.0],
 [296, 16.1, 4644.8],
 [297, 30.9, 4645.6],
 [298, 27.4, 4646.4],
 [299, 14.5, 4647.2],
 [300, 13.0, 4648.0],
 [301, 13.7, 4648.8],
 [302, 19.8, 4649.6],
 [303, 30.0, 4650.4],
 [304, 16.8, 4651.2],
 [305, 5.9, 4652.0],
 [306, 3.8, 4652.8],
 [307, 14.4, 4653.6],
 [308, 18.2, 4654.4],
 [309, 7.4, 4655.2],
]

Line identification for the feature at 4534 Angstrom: [O II]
